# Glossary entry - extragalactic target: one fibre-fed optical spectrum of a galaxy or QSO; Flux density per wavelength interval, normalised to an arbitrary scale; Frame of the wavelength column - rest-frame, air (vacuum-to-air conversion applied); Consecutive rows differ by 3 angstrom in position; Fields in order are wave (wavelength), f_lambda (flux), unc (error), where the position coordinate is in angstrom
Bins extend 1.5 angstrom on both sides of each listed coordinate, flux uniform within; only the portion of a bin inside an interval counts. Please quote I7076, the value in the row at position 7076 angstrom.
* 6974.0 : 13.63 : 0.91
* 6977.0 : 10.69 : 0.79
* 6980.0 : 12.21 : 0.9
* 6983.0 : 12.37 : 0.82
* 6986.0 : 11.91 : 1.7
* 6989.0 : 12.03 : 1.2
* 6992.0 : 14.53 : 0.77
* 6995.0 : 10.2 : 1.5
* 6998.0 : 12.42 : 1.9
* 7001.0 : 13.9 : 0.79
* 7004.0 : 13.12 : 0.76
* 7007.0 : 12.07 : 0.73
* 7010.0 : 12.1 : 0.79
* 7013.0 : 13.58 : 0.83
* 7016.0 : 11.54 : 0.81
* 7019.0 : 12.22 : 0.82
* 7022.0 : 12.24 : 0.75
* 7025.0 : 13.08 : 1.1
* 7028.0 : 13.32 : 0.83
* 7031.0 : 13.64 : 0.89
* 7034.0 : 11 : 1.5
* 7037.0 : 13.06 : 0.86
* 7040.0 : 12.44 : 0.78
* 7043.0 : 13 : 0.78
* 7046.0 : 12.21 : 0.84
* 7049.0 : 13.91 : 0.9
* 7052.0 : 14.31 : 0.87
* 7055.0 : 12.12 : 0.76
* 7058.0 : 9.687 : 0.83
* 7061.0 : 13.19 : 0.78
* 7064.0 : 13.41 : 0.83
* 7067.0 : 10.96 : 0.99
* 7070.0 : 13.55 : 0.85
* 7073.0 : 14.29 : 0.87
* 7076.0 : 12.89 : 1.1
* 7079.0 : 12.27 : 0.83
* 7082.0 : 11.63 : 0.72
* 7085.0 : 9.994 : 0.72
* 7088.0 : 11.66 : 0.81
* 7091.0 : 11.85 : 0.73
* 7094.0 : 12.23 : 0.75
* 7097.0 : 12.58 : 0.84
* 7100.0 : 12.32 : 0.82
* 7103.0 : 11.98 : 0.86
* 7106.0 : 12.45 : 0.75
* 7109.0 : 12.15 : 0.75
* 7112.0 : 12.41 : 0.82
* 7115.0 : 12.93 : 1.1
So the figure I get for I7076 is 12.89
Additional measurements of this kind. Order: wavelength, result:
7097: 12.58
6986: 11.91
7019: 12.22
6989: 12.03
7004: 13.12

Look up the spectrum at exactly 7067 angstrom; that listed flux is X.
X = 10.96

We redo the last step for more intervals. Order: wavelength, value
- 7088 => 11.66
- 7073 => 14.29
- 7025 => 13.08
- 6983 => 12.37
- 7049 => 13.91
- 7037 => 13.06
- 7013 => 13.58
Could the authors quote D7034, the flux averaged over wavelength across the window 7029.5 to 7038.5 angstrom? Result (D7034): 12.6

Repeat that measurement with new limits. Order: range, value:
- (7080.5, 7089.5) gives 11.1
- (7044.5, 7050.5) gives 13.1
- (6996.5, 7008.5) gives 12.9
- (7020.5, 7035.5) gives 12.7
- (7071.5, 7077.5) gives 13.6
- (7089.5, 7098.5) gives 12.2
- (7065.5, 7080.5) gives 12.8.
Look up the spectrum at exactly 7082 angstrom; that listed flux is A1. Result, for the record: 11.63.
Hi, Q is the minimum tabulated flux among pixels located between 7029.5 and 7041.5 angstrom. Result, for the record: 11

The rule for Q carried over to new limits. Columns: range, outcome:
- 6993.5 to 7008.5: 10.2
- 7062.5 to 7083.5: 10.96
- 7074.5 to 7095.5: 9.994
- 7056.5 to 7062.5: 9.687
